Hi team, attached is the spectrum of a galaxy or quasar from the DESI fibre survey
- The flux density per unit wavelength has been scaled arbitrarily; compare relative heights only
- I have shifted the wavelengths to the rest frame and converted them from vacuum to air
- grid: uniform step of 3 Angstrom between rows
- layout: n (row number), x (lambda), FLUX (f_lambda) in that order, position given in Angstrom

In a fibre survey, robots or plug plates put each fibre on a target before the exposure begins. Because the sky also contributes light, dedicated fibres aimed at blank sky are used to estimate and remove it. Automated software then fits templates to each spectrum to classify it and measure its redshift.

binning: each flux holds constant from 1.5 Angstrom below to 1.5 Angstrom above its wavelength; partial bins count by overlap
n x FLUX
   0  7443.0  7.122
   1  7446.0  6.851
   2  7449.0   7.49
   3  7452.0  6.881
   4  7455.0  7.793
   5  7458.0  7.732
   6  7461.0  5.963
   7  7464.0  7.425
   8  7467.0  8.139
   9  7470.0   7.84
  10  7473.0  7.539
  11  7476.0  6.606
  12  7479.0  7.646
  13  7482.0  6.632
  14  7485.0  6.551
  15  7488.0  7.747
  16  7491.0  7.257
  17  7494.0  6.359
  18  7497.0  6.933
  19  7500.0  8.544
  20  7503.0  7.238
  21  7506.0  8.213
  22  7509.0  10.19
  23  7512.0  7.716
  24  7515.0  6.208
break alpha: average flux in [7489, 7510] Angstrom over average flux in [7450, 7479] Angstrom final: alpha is 1.06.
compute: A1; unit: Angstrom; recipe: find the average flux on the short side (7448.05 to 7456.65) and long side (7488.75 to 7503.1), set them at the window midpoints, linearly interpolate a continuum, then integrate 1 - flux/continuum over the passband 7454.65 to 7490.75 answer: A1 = 0.3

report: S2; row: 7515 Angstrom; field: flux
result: 6.208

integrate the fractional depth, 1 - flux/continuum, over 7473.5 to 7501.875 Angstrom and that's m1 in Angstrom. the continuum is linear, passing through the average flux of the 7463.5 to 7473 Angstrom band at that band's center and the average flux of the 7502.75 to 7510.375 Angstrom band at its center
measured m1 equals 3.83 Angstrom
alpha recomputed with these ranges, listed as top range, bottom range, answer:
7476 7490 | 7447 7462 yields 0.98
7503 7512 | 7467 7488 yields 1.19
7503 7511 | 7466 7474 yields 1.11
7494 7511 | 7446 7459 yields 1.09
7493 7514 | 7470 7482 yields 1.09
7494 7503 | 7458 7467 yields 1.04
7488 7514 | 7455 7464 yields 1.09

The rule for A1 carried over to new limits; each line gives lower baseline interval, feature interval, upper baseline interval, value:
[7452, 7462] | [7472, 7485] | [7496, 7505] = 0.7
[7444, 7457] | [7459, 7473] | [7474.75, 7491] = -0.4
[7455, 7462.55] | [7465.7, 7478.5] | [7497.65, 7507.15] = -0.4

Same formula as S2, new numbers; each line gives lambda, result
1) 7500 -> 8.544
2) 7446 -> 6.851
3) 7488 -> 7.747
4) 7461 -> 5.963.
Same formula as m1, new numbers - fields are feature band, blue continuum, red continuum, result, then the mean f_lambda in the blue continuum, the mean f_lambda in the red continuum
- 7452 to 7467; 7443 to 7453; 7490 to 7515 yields -0.13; 7.09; 7.72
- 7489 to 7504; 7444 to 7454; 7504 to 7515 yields 1.42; 7.11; 8.3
